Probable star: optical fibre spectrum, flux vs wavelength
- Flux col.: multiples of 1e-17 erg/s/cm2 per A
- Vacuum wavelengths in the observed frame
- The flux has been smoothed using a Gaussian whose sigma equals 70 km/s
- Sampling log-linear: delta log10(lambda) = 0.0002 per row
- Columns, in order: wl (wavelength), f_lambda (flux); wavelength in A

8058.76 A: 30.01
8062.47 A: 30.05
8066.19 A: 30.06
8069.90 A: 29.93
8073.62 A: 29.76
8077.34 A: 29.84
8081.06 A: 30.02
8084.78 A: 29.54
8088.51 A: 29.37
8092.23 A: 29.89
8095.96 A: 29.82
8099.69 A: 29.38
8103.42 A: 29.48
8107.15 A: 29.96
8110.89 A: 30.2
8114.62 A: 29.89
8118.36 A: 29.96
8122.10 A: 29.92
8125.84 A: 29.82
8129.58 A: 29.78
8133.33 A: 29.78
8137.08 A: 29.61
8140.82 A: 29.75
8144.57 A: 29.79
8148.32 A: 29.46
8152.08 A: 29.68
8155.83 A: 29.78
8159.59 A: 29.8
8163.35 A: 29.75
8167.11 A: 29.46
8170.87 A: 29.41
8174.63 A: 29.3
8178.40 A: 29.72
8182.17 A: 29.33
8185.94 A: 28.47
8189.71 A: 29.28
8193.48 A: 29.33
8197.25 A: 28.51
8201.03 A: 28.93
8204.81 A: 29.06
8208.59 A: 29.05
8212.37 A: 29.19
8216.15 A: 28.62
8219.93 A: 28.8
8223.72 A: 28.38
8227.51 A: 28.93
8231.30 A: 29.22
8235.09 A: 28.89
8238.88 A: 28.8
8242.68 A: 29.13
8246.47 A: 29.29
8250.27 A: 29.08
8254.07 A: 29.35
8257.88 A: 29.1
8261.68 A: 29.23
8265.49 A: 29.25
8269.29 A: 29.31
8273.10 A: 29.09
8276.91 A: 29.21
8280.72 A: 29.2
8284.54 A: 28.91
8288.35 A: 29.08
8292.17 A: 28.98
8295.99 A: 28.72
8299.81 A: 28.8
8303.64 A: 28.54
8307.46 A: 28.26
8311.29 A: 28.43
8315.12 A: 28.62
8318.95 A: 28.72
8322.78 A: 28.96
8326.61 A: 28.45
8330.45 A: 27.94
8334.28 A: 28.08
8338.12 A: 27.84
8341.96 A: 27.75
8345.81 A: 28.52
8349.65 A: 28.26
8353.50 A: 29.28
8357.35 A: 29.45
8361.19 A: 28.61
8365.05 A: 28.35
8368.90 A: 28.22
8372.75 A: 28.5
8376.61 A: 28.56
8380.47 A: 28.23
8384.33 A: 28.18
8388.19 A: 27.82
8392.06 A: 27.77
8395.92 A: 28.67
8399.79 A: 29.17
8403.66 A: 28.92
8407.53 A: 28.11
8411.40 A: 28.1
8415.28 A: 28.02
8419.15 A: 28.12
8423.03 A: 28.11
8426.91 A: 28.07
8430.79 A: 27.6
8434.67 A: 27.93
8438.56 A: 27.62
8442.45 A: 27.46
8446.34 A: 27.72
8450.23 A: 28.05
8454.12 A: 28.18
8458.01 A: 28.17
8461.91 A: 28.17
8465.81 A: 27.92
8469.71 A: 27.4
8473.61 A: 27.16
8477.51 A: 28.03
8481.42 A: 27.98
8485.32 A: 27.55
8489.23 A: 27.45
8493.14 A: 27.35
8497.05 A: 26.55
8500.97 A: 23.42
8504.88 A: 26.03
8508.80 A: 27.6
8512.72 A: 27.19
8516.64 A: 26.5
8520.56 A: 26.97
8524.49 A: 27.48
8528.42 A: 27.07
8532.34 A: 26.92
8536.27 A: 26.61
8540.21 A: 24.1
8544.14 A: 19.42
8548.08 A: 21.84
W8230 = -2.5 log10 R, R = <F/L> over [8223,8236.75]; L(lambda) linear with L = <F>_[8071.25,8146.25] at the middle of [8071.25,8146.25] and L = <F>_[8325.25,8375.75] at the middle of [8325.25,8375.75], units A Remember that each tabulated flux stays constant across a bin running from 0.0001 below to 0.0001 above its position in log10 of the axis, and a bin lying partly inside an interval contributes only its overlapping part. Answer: 0.01 mag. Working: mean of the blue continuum 29.8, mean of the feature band 28.9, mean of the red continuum 28.4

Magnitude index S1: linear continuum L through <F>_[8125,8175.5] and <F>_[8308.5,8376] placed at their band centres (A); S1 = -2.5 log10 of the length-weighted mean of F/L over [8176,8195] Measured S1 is 0.01 mag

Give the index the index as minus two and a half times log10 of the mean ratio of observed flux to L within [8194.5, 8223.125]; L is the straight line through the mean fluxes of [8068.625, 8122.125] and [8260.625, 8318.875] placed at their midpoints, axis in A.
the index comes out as 0.01 mag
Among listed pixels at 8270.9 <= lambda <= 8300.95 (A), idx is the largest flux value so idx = 29.21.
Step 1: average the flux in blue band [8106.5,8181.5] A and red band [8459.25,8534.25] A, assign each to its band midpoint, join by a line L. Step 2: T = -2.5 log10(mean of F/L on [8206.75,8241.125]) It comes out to 0.01 mag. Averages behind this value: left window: 29.7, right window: 27.1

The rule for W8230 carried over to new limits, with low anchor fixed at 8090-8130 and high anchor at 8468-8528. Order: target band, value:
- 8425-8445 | -0.01 mag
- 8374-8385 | -0.02 mag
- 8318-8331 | -0.01 mag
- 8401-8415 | -0.03 mag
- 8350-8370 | -0.03 mag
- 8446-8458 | -0.03 mag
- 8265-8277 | -0.02 mag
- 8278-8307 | -0.01 mag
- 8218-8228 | 0.01 mag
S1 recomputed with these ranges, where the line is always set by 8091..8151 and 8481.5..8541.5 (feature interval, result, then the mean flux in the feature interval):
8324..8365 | -0.02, 28.4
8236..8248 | -0.01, 29.1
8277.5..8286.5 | -0.02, 29.1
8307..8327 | -0.02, 28.6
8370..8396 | -0.02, 28.2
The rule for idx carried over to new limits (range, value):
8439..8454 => 28.05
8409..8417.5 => 28.1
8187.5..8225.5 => 29.33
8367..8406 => 29.17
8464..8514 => 28.03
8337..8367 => 29.45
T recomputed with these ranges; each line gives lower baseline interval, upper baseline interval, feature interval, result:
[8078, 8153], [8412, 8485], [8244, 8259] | -0.008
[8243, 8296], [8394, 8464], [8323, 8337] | 0.019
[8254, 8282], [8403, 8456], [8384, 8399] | 0.003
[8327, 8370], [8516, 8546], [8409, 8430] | -0.029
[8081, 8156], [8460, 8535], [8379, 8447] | -0.016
